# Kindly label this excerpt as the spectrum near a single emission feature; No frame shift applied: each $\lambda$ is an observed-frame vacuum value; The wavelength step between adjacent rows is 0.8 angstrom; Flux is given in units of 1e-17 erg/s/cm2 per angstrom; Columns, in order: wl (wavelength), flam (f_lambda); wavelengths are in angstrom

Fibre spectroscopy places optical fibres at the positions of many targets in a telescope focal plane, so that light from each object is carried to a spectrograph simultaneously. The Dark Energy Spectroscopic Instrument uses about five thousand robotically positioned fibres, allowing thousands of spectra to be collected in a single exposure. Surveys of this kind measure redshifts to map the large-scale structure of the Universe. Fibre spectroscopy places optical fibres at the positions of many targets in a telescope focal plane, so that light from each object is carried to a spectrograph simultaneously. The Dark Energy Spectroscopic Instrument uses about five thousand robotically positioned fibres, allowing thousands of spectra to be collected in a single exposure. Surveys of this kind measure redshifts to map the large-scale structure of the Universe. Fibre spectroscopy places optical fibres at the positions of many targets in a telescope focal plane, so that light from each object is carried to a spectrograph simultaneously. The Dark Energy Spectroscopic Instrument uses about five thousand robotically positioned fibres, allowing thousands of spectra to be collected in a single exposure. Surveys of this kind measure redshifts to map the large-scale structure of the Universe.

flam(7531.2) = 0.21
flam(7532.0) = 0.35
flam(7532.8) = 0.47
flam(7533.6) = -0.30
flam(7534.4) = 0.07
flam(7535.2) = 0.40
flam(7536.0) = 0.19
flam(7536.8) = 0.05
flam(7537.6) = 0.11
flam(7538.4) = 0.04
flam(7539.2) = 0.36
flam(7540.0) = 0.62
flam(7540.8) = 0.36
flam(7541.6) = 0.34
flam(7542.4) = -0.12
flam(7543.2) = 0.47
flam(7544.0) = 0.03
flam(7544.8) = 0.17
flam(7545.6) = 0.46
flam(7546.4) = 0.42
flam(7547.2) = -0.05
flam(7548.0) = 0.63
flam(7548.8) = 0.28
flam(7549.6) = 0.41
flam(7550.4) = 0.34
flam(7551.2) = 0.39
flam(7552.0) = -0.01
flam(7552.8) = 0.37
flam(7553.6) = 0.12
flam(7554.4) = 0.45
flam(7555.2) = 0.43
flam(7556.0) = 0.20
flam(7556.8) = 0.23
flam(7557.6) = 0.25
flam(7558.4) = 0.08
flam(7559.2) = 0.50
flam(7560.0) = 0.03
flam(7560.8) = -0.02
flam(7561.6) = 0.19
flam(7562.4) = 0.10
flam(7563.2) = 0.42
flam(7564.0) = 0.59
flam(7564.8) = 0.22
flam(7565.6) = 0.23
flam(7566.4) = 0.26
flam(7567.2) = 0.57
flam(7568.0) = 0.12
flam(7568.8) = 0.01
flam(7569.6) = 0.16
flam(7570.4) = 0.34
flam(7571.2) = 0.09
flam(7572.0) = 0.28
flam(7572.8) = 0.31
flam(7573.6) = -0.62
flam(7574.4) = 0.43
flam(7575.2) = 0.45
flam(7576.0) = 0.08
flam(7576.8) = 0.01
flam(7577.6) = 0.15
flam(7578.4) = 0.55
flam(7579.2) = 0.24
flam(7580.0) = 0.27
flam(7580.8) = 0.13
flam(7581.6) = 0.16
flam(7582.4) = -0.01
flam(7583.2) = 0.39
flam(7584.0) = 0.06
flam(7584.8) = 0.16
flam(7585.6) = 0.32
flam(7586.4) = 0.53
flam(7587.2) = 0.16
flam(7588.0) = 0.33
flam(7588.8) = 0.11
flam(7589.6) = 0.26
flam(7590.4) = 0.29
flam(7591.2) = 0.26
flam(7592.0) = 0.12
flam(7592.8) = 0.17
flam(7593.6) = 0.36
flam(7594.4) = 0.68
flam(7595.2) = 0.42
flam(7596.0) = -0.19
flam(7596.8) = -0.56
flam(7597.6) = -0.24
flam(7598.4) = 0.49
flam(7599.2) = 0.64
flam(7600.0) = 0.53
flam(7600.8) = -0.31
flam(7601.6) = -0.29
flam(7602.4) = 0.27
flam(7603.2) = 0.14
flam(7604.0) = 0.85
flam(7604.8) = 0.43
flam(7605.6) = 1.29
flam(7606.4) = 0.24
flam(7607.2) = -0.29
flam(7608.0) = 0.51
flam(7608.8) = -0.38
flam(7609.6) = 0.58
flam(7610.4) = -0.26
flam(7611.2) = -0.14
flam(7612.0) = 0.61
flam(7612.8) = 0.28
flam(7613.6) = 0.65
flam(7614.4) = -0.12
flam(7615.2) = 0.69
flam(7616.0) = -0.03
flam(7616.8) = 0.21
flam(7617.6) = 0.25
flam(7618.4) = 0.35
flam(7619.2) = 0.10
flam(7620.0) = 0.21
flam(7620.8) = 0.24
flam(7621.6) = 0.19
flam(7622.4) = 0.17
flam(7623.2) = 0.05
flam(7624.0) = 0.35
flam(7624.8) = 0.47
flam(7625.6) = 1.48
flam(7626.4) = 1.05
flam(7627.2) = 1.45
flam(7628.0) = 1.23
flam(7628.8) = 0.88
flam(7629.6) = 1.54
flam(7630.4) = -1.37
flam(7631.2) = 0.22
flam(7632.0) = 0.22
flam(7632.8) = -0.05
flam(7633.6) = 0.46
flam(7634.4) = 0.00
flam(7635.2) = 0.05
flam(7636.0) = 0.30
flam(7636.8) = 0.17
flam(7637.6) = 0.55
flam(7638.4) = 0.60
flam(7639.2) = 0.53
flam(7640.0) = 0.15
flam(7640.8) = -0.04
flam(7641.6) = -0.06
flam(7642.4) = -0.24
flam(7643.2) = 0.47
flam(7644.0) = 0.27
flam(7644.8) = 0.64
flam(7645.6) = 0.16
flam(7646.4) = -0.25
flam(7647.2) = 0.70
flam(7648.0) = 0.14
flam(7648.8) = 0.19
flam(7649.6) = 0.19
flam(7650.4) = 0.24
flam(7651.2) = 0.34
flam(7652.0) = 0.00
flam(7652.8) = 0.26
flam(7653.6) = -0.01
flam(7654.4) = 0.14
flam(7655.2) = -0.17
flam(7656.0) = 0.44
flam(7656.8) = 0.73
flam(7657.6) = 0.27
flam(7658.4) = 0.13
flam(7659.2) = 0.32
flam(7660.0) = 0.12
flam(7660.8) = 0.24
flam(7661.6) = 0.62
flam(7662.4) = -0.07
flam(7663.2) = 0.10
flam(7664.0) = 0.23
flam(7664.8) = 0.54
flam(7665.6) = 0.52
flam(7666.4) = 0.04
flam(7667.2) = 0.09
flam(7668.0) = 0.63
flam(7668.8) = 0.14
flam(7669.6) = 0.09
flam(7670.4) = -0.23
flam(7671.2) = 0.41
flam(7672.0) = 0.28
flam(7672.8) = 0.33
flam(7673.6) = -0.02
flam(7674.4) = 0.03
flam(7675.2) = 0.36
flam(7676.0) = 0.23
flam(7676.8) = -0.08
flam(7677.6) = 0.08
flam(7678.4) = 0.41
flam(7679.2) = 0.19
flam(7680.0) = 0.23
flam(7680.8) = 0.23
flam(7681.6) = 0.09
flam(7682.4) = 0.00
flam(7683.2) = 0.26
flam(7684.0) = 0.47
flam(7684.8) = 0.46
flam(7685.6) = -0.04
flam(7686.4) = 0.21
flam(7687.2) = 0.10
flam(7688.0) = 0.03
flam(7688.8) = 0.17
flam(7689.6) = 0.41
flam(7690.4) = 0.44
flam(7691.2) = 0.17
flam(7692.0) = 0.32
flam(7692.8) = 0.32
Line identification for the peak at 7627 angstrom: H-beta 4861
